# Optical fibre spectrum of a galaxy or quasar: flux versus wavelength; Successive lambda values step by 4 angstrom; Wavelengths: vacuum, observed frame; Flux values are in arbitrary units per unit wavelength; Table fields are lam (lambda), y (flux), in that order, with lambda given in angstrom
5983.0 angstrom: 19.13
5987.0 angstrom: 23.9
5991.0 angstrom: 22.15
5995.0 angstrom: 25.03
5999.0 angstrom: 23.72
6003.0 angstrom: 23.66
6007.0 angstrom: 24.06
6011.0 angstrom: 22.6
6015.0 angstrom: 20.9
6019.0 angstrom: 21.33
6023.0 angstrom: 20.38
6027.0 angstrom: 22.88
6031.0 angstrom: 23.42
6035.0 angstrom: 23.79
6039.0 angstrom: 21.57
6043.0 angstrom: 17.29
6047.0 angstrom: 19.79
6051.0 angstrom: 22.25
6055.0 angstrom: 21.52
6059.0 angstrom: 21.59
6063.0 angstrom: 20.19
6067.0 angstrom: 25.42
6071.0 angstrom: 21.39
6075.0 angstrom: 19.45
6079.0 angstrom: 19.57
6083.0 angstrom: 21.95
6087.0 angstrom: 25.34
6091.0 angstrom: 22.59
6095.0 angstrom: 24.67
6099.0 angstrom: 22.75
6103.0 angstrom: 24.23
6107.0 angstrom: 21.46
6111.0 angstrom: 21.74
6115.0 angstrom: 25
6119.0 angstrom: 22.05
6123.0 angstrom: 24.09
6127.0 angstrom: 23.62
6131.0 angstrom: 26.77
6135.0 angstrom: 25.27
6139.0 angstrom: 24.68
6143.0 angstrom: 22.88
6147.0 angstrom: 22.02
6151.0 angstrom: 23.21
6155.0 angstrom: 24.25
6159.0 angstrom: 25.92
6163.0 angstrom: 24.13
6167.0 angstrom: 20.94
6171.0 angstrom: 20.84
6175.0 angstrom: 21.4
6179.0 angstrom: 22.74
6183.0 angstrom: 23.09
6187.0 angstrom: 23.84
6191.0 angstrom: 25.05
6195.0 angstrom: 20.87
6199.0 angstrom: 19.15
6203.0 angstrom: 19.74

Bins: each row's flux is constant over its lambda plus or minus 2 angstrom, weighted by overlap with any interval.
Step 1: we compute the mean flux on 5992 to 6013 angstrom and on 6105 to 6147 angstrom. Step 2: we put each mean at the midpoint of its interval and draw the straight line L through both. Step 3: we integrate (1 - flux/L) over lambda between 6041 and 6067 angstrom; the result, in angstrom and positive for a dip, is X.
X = 3.17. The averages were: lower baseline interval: 23.7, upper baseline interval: 23.7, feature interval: 20.8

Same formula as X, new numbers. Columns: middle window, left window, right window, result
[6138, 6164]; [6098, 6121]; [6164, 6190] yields -1.49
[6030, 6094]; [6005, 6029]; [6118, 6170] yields 2.67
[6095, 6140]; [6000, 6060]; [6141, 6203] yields -3.03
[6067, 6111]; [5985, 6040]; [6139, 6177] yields 0.84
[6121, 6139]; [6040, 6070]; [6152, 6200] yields -2.23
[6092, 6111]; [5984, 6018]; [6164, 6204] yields -0.56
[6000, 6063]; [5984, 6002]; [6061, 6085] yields 1.83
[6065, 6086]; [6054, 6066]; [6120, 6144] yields 0.33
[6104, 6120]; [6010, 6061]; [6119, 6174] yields 0.18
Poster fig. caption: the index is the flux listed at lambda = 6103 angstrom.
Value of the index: 24.23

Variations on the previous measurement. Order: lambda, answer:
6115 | 25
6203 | 19.74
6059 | 21.59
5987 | 23.9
